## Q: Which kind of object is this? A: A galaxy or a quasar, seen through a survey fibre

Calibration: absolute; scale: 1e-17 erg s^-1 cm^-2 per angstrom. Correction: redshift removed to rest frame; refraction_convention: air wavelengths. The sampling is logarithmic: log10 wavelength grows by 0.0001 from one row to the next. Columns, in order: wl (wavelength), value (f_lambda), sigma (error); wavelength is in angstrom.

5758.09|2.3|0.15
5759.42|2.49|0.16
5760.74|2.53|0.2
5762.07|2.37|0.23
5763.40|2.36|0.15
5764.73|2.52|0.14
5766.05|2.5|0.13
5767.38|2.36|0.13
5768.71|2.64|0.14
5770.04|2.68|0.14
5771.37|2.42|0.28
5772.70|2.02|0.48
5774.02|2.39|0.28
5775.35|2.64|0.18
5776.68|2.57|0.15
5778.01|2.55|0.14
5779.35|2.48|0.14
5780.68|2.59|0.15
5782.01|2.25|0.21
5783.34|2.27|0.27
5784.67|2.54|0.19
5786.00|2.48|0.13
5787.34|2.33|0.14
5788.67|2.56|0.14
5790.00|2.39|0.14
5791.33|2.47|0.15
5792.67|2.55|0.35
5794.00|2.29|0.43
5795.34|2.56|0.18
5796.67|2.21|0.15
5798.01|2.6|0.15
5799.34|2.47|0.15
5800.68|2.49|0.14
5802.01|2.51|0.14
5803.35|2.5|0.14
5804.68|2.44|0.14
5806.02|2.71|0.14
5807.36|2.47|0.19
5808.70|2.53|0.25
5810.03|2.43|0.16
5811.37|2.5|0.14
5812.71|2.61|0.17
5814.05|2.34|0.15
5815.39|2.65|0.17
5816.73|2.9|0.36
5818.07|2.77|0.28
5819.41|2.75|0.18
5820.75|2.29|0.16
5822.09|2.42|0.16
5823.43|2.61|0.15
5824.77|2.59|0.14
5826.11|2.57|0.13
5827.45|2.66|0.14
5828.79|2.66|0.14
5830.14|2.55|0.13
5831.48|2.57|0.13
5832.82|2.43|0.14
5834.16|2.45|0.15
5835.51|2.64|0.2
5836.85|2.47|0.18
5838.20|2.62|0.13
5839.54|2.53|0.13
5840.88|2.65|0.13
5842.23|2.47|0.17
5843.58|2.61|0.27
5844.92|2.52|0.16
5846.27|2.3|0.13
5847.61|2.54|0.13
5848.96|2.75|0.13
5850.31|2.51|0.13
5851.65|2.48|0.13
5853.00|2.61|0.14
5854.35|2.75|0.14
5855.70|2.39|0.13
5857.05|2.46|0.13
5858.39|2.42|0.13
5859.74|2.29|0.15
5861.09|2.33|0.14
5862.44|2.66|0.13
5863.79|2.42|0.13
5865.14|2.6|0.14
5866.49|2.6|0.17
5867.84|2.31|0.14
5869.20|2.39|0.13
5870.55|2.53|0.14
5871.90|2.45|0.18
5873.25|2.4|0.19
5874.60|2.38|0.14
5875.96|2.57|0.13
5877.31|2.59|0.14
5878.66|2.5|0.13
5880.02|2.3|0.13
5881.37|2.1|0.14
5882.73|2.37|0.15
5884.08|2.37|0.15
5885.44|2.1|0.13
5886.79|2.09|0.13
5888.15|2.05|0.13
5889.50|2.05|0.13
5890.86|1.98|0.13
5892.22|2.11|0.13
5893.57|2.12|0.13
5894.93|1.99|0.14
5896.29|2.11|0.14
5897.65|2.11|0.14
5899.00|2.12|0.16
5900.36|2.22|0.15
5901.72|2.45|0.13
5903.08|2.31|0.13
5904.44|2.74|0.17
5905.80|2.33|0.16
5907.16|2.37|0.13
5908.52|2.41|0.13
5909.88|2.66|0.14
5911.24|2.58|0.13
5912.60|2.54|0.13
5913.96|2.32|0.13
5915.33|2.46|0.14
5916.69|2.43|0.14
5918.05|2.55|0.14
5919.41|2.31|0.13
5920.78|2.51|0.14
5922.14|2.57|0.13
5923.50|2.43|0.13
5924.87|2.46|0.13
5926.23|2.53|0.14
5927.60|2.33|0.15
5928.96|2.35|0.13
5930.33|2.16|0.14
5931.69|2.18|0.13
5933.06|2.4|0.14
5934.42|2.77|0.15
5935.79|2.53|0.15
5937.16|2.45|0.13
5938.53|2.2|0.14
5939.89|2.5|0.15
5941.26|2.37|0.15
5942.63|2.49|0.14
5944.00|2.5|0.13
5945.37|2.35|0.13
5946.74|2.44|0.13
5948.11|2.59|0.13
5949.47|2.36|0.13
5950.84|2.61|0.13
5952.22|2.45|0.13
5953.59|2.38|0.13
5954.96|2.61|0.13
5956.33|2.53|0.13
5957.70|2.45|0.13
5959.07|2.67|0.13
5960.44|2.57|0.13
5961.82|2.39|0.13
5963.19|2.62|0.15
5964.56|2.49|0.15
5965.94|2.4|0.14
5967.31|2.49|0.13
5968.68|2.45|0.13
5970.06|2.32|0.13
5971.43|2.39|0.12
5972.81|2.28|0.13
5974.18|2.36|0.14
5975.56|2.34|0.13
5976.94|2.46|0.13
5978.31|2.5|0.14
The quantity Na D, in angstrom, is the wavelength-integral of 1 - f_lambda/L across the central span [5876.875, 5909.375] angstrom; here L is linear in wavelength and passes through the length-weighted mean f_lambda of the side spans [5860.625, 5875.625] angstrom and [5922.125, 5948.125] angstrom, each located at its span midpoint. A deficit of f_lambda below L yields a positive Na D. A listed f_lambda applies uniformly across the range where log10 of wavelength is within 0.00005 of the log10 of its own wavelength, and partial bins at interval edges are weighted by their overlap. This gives 2.70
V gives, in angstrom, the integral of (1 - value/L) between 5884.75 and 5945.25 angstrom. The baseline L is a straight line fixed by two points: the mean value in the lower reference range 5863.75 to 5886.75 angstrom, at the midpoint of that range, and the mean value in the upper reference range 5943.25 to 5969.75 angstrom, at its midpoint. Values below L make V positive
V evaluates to 2.4 angstrom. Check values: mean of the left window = 2.4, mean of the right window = 2.49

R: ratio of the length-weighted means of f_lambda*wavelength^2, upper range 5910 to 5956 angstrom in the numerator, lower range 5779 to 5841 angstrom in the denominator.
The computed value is 1.0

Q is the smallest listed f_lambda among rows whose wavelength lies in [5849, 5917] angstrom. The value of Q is 1.98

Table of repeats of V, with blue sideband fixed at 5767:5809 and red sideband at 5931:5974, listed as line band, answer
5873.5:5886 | 0.5 angstrom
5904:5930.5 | 0.1 angstrom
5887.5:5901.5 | 2.1 angstrom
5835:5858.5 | -0.7 angstrom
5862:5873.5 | -0.1 angstrom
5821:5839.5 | -0.6 angstrom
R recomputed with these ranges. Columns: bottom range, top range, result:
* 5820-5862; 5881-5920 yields 0.93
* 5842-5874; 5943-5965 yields 1.04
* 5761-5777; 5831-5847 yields 1.05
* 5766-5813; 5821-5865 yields 1.04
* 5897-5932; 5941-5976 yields 1.04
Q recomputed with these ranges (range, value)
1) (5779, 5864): 2.21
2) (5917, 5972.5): 2.16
